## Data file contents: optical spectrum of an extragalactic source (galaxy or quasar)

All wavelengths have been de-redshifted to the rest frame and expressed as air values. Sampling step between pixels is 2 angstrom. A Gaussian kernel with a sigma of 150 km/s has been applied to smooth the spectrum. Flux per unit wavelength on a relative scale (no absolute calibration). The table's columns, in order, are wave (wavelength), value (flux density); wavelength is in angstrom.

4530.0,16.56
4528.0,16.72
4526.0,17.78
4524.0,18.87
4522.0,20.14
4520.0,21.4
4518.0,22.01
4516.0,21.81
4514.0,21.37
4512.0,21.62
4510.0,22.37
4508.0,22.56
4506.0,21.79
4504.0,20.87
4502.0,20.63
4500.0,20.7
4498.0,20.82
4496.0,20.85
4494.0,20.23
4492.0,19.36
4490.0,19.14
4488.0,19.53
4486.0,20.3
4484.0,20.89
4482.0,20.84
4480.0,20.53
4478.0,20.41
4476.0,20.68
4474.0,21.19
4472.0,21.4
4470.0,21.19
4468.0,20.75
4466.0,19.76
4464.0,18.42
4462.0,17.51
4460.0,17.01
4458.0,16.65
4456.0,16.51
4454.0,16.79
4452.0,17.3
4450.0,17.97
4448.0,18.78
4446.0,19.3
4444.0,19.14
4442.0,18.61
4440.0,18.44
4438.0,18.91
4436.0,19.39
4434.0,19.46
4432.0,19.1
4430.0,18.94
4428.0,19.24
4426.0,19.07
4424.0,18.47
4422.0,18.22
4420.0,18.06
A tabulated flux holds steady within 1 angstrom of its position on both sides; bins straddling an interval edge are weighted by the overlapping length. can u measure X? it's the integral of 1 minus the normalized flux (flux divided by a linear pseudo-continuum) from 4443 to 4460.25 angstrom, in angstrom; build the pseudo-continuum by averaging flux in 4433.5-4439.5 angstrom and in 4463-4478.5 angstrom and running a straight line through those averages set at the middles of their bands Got 1.7 angstrom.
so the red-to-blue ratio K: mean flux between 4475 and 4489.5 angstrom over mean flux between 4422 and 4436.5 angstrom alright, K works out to 1.07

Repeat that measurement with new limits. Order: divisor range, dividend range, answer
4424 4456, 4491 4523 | 1.14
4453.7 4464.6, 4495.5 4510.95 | 1.25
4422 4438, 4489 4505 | 1.07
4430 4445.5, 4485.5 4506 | 1.07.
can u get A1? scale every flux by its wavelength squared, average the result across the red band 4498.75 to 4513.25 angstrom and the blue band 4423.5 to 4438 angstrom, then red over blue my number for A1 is 1.16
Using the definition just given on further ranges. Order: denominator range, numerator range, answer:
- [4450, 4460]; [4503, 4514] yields 1.32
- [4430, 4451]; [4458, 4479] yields 1.05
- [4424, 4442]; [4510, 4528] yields 1.12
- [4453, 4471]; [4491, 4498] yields 1.12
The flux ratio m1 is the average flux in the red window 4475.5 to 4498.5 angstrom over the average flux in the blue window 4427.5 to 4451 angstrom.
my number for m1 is 1.07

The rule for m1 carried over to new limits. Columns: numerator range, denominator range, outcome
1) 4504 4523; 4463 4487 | 1.05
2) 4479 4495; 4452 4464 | 1.18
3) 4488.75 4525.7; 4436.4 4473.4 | 1.12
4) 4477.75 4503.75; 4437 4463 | 1.14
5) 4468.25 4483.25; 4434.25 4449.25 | 1.10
